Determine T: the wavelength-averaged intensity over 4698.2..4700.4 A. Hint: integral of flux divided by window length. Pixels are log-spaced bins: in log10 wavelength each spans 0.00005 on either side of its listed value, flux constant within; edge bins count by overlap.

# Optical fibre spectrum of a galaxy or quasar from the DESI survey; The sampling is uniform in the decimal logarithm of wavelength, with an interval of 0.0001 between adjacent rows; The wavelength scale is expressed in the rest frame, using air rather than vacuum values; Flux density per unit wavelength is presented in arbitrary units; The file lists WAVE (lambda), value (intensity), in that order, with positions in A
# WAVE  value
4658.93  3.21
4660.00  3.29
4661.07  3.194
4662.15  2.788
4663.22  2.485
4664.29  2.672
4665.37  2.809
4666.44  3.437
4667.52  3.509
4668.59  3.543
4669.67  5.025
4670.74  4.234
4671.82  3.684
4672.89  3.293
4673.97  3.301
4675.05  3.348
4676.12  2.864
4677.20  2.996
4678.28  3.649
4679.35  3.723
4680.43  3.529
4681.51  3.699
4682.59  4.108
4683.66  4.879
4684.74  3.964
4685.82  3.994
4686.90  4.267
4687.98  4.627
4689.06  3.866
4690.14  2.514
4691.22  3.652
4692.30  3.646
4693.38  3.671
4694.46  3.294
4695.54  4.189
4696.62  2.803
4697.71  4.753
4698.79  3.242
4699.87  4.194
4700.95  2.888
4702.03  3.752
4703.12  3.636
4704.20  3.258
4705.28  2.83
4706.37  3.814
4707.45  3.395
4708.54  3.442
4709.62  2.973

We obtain 3.75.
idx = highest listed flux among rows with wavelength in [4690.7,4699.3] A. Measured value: 4.753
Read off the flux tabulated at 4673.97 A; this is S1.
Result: 3.301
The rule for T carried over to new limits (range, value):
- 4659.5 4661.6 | 3.25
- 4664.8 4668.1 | 3.25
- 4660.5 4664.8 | 2.79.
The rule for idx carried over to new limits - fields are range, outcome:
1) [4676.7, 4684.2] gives 4.879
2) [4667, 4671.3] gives 5.025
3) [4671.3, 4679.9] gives 3.723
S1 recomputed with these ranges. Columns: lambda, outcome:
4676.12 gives 2.864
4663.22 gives 2.485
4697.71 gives 4.753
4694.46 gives 3.294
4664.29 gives 2.672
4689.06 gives 3.866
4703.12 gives 3.636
